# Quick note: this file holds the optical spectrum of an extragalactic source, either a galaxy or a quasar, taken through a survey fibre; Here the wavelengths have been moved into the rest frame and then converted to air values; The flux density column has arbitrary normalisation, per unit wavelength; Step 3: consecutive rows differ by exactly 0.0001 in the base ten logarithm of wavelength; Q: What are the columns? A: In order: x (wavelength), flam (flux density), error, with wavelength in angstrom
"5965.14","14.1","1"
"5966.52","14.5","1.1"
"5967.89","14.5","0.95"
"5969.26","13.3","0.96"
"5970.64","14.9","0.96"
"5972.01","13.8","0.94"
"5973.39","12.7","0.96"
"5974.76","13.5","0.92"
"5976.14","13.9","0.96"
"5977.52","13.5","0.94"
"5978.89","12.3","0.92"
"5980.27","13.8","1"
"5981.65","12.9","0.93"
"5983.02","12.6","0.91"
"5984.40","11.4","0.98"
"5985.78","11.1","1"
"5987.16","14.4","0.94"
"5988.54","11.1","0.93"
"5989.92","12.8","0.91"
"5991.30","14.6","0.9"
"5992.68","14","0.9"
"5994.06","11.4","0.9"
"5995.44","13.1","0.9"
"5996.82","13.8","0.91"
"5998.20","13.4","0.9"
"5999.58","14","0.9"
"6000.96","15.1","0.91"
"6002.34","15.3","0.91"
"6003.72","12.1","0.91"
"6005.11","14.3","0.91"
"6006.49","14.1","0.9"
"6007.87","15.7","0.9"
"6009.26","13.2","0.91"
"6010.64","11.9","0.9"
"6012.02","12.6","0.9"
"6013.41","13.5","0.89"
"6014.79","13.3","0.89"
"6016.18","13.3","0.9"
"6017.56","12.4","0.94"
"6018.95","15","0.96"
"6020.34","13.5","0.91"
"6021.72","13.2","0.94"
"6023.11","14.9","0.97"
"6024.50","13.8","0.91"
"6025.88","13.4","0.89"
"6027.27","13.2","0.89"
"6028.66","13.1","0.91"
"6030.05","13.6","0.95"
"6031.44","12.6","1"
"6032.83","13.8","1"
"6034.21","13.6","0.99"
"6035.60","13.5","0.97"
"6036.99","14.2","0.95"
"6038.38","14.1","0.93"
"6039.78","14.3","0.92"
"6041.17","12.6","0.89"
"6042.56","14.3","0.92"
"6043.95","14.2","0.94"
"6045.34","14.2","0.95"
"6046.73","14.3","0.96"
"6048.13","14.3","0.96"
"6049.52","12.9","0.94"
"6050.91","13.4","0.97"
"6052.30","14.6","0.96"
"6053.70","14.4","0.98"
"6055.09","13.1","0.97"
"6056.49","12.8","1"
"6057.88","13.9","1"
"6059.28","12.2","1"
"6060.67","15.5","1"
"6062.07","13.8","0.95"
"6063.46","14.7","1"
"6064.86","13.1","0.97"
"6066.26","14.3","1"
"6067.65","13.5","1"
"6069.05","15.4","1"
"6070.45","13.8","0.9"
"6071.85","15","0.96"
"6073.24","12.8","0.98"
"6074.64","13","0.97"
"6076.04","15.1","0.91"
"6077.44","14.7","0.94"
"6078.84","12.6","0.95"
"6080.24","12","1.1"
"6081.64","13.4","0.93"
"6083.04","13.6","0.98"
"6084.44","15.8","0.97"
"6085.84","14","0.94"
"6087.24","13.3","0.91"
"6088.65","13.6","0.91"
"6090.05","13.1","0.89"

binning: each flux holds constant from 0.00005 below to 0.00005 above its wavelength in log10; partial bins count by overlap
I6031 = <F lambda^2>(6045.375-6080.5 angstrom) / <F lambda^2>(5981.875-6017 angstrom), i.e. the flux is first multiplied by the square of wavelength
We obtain 1.06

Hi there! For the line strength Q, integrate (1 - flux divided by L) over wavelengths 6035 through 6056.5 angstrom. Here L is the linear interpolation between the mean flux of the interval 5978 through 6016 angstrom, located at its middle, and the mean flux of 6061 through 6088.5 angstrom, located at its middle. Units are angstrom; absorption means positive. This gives -0.3 angstrom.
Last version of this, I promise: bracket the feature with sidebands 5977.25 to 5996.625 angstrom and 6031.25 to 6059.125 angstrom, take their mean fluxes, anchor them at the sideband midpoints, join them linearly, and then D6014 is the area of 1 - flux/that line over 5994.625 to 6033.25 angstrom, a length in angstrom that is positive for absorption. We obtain -1.1 angstrom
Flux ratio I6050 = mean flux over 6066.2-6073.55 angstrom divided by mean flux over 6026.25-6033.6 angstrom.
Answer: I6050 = 1.1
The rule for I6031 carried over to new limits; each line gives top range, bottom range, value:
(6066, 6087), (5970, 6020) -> 1.07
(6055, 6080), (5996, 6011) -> 1.01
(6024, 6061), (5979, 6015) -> 1.05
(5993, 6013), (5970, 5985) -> 1.04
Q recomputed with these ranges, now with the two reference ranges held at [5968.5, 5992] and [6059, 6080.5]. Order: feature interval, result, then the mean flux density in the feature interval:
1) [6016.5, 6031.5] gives -0.1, 13.5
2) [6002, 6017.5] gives -0.1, 13.5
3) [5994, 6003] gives -0.4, 13.9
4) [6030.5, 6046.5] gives -0.2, 13.8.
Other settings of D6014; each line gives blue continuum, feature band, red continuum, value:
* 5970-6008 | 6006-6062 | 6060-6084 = 0.04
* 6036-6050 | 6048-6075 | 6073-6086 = 0.00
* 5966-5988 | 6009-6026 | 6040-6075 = 0.24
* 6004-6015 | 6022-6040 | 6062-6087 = -0.02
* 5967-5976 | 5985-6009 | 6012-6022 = 0.08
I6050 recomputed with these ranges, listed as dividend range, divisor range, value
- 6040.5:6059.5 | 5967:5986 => 1.04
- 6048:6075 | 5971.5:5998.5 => 1.06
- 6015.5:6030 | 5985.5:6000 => 1.04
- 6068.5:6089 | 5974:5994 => 1.07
